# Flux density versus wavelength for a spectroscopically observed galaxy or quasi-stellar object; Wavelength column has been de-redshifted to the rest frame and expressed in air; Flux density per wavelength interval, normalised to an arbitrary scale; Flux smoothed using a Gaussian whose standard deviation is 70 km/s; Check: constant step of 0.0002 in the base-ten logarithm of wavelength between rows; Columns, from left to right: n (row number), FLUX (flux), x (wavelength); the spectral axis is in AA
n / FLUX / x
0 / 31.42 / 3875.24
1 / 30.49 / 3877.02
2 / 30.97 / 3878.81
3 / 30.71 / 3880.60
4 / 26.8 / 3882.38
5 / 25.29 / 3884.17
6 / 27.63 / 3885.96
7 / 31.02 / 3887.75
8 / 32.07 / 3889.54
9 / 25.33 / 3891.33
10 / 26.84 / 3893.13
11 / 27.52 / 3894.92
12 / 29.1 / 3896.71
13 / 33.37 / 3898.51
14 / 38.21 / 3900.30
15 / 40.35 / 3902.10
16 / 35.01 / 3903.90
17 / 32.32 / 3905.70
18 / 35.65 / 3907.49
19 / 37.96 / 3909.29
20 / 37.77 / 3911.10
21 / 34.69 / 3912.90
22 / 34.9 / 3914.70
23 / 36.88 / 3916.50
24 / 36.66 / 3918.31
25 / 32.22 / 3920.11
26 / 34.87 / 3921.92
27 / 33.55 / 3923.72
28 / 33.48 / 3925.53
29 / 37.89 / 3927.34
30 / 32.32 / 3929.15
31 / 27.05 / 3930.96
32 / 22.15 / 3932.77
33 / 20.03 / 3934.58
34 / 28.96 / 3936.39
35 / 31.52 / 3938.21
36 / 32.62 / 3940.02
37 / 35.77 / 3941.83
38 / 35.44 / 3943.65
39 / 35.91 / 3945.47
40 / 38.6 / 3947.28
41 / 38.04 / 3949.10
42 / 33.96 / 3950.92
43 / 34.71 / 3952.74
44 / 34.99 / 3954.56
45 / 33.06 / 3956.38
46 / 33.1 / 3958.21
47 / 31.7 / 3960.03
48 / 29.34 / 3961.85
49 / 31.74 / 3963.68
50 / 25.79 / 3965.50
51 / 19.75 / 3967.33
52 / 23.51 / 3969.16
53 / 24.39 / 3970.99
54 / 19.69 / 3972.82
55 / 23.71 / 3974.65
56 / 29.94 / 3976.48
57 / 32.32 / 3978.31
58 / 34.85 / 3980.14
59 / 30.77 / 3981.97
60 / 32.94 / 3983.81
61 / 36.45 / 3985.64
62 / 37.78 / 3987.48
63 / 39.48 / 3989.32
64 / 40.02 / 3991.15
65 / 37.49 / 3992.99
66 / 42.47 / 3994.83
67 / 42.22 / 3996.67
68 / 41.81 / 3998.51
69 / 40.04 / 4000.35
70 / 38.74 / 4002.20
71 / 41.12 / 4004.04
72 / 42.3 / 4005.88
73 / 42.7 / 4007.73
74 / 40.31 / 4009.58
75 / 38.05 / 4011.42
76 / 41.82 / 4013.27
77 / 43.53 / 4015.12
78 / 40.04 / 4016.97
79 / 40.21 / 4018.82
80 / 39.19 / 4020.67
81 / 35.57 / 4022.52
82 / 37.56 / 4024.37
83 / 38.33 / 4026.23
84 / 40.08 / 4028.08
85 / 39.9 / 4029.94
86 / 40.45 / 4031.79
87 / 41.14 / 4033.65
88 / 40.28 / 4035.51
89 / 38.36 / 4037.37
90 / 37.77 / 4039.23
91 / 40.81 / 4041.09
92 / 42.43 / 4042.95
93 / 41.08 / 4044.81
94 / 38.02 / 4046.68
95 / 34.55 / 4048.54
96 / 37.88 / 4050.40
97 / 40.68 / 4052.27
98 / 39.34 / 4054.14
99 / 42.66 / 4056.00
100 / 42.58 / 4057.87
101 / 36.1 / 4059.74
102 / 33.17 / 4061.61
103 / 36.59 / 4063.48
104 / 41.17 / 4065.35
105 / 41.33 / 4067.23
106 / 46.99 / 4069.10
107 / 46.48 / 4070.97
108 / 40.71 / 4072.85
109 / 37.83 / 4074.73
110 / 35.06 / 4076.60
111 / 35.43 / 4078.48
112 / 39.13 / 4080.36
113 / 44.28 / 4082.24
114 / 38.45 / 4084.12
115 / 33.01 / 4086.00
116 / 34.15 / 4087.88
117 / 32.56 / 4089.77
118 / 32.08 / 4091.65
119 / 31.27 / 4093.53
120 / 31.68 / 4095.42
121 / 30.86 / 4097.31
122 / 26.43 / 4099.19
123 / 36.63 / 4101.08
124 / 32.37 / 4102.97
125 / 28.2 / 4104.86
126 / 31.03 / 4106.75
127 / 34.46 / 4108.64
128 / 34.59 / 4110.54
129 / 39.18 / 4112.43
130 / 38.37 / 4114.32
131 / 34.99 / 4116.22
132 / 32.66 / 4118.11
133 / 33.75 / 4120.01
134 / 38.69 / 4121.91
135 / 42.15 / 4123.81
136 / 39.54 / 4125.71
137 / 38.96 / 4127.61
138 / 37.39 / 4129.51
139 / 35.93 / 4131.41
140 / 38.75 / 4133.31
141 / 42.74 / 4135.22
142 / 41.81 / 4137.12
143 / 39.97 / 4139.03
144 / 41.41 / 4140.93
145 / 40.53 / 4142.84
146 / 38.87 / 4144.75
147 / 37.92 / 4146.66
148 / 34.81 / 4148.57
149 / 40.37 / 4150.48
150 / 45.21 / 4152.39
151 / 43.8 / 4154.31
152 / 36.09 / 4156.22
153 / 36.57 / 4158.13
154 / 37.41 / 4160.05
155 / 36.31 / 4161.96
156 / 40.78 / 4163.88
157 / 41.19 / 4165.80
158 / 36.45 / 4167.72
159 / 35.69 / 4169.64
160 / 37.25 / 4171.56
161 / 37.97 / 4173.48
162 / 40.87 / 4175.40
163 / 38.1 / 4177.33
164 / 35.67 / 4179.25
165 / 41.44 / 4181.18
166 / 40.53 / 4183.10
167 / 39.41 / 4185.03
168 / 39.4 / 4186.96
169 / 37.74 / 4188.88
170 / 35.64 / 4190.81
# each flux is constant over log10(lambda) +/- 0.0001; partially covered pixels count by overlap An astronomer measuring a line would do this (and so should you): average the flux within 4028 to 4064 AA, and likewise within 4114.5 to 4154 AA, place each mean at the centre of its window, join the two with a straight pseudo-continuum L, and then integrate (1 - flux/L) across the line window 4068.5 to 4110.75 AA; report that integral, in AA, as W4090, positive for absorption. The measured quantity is 4.1 AA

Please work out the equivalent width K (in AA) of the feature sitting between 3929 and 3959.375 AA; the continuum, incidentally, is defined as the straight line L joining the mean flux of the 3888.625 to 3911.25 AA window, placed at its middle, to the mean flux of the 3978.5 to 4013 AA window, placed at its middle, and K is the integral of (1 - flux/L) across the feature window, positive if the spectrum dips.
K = 3.0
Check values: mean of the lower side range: 33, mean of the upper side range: 38.8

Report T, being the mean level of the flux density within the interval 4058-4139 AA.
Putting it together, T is 36.7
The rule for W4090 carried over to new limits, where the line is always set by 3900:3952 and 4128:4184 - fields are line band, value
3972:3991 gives 1.61 AA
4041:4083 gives -3.16 AA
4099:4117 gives 1.92 AA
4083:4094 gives 1.07 AA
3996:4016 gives -3.05 AA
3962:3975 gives 3.89 AA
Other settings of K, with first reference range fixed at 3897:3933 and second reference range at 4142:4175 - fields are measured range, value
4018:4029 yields -0.6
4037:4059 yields -1.7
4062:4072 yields -1.3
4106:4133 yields 1.0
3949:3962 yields 0.6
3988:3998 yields -1.2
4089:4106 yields 2.9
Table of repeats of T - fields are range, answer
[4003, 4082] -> 39.8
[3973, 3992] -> 33.3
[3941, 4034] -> 35.7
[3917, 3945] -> 31.8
